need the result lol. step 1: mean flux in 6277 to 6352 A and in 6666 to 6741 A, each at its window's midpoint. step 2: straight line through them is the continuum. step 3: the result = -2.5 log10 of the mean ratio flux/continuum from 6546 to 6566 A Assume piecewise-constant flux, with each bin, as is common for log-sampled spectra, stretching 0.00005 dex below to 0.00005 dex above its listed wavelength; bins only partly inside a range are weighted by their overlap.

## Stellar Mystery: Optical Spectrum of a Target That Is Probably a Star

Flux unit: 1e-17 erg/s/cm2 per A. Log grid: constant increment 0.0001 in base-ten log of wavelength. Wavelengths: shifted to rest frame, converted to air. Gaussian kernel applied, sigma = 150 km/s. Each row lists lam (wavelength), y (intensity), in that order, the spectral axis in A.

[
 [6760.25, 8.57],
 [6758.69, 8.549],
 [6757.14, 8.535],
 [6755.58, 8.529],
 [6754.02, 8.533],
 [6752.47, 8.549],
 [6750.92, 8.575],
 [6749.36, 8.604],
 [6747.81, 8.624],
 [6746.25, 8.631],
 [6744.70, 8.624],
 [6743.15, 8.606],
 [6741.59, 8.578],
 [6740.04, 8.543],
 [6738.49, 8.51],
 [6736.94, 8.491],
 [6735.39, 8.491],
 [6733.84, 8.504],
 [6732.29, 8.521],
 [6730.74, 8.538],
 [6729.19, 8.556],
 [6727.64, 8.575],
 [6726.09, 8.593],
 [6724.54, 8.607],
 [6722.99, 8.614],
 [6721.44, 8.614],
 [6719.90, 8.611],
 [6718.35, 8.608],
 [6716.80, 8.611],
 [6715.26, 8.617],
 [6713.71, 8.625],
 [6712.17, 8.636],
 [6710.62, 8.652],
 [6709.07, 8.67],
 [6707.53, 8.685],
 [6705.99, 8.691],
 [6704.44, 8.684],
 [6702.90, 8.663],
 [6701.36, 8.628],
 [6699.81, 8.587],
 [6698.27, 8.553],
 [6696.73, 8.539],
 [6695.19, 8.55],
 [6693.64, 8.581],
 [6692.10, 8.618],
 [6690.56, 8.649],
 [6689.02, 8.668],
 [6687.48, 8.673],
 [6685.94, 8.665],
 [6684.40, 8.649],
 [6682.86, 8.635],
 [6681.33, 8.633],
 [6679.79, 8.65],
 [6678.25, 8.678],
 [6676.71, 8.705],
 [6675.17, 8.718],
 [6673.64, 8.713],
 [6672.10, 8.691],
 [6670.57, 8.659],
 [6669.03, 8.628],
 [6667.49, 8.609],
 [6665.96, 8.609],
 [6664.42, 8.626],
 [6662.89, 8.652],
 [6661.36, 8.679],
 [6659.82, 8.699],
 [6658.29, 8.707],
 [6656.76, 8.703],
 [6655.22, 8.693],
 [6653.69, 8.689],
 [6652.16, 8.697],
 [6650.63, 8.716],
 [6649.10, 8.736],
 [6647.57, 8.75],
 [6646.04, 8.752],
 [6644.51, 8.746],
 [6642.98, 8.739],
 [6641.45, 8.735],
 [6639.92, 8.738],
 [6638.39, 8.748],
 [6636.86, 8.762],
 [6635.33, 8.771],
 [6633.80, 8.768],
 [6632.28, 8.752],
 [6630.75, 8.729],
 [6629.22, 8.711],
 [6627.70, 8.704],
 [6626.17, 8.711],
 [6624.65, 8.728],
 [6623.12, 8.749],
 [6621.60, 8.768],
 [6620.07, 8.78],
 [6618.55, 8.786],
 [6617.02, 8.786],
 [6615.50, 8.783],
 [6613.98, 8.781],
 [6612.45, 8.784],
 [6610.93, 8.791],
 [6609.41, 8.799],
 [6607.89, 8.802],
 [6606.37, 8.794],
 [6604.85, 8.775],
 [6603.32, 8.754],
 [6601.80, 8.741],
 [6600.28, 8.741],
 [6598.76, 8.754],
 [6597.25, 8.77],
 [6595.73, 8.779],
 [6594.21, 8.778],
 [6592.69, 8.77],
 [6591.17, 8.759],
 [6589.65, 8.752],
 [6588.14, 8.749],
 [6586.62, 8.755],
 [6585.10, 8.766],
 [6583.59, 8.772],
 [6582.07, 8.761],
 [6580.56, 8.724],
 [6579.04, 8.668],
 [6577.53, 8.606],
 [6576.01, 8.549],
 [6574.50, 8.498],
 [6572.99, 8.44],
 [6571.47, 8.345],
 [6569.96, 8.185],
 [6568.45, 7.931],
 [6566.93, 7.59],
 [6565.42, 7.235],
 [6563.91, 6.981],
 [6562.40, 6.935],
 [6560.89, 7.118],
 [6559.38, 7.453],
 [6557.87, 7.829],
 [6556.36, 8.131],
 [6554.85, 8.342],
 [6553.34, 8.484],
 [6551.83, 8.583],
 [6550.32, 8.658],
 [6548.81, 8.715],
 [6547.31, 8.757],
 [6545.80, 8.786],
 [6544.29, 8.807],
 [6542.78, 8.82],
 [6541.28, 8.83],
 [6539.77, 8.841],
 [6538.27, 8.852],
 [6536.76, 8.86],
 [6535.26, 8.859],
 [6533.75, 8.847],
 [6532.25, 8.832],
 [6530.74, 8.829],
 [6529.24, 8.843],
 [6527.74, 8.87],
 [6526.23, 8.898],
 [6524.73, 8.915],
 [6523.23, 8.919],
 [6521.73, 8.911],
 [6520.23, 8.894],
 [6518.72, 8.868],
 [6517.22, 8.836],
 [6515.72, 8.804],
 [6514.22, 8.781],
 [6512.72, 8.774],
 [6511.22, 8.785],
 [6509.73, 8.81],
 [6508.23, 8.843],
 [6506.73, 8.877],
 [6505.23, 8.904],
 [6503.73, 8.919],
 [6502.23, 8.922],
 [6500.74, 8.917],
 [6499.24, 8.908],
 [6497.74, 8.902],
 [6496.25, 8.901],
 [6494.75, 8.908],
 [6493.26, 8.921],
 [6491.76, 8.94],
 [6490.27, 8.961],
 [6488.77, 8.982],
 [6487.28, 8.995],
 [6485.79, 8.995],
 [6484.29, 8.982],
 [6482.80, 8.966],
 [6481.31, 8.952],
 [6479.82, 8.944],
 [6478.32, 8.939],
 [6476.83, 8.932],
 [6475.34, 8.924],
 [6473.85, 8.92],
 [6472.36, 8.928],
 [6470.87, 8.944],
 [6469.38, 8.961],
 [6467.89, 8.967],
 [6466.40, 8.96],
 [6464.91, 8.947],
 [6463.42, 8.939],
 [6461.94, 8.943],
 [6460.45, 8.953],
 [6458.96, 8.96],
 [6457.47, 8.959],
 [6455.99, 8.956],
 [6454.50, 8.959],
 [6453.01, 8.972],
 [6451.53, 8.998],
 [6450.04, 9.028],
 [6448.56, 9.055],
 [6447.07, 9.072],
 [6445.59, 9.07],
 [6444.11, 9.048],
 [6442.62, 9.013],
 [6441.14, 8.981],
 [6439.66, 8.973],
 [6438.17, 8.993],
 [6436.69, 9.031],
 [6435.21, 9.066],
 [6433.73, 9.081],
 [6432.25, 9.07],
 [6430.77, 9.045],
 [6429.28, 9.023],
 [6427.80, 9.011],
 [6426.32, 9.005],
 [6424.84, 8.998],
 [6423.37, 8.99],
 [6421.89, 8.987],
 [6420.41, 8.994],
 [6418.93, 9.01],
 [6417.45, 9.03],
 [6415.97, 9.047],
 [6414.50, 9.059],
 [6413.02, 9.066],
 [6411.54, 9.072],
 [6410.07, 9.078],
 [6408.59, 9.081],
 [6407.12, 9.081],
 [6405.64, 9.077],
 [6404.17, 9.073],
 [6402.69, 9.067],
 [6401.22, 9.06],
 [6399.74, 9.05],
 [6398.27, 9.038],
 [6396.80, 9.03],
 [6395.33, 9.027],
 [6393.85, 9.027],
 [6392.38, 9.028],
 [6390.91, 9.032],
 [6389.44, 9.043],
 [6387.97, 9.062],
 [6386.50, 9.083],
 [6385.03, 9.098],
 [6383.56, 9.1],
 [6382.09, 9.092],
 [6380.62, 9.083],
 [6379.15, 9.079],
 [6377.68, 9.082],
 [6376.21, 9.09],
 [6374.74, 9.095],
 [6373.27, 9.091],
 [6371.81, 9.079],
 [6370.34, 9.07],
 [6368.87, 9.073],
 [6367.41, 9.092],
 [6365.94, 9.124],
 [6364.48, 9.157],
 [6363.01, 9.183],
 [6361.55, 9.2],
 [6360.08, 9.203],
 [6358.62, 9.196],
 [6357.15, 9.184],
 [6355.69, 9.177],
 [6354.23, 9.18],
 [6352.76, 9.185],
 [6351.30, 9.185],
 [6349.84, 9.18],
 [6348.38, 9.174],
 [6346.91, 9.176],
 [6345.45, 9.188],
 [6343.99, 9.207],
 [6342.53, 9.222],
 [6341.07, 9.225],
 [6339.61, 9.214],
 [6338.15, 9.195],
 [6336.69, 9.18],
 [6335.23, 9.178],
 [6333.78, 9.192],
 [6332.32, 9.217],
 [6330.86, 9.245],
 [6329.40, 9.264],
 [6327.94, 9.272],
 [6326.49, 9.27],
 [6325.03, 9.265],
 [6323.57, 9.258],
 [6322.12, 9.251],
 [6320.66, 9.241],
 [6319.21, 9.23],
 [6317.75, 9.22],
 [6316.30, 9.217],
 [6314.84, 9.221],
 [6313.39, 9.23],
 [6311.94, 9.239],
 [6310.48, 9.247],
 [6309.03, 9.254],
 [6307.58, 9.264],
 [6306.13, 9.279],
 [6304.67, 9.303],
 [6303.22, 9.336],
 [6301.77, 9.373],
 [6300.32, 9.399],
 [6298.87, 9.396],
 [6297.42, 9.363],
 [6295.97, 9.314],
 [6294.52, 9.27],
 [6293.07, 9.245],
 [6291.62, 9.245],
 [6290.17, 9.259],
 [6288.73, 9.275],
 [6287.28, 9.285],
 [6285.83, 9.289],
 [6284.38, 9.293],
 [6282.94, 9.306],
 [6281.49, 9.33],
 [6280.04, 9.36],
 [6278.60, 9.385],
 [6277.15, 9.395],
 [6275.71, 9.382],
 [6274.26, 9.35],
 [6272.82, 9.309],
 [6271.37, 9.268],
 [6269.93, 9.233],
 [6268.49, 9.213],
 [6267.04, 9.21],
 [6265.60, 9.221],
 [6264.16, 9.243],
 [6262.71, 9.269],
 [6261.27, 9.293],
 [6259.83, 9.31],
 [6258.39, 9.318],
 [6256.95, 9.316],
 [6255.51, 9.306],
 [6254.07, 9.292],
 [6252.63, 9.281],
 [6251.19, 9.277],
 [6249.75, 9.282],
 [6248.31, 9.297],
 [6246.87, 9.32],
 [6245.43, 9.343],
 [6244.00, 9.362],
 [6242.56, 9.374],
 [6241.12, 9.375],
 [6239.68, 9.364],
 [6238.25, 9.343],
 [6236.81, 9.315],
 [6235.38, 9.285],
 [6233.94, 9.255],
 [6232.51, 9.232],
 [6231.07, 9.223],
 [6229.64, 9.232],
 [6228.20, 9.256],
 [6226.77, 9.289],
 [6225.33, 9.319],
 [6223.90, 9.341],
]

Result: 0.12 mag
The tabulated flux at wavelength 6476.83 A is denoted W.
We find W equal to 8.932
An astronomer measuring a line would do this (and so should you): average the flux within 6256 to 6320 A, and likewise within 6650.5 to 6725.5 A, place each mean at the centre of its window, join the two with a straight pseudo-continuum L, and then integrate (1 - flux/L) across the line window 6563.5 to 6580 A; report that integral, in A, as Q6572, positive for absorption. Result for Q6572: 1.3 A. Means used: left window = 9.29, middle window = 8.12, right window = 8.65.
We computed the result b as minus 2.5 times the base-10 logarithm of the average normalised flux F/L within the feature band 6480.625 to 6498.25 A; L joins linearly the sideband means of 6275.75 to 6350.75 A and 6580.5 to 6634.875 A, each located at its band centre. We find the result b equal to 0.00 mag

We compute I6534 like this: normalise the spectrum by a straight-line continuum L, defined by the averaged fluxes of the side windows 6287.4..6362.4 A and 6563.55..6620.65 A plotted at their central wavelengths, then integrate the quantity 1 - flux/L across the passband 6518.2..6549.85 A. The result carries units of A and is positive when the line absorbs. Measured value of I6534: -0.4 A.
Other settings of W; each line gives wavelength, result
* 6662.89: 8.652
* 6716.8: 8.611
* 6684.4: 8.649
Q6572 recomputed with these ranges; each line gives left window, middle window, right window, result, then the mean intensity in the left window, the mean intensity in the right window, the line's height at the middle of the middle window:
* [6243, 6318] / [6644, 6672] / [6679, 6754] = 0.0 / 9.3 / 8.6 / 8.7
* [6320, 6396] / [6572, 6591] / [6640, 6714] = 0.3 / 9.15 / 8.67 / 8.81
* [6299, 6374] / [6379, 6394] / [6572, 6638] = 0.1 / 9.21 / 8.74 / 9.12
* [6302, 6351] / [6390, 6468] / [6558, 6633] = -0.6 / 9.23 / 8.51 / 8.96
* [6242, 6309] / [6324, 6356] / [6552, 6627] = -0.3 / 9.3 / 8.47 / 9.13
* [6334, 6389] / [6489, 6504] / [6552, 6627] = -0.3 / 9.15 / 8.47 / 8.75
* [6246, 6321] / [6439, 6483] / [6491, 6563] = -0.6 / 9.29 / 8.69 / 8.85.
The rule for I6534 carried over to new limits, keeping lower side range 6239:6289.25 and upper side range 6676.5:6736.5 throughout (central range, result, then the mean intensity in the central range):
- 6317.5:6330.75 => -0.1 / 9.25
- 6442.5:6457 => 0.0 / 9.02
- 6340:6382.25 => 0.0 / 9.15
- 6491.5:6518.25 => 0.2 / 8.87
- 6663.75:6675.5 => 0.0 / 8.65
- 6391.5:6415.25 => 0.1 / 9.06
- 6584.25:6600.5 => 0.1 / 8.77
